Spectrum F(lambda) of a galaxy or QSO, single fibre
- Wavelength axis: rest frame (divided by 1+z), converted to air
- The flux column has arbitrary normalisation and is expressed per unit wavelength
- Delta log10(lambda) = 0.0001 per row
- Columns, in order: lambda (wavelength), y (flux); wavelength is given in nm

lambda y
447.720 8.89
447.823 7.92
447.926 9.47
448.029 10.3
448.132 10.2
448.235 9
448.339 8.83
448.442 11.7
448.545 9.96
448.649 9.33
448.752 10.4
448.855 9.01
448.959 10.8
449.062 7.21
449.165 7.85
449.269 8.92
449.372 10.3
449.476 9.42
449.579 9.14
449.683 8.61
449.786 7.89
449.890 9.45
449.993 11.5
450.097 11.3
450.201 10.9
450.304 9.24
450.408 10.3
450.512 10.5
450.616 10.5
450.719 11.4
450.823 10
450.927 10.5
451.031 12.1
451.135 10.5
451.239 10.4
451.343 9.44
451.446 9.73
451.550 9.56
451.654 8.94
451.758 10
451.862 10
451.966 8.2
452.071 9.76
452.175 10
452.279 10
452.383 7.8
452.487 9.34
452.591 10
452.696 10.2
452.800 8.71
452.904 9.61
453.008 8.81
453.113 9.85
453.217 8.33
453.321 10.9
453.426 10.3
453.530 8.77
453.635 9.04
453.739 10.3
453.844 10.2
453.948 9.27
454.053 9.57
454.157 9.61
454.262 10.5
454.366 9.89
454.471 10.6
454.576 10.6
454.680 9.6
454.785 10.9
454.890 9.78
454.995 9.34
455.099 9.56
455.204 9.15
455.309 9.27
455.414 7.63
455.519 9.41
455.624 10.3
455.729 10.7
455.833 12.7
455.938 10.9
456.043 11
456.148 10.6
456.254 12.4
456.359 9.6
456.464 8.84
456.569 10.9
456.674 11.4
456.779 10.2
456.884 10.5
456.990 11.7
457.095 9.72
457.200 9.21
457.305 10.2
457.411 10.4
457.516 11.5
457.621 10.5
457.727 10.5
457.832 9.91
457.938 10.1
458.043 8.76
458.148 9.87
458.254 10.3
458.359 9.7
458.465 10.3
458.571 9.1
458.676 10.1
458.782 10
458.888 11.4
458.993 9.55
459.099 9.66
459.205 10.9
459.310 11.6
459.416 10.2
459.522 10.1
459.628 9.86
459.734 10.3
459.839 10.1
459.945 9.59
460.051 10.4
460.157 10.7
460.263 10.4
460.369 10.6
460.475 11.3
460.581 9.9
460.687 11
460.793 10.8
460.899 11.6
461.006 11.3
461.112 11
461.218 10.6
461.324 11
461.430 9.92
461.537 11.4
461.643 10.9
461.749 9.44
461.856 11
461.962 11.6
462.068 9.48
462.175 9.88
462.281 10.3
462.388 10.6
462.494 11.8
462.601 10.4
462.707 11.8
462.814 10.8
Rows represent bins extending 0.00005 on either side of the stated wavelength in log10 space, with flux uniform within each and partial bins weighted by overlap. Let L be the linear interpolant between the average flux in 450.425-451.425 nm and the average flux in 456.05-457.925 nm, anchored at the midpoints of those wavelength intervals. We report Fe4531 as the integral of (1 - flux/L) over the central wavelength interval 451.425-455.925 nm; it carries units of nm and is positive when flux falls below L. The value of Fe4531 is 0.35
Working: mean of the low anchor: 10.6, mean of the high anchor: 10.5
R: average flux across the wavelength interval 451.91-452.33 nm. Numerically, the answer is 9.48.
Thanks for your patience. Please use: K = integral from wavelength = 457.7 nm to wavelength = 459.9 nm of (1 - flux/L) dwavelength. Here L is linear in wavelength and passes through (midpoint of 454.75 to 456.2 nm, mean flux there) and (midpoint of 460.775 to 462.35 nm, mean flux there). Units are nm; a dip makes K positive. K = 0.06 nm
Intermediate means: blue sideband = 10.1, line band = 10.1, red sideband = 10.7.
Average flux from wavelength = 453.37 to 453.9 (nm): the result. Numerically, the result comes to 9.72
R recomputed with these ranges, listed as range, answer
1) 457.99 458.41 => 9.68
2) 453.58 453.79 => 9.65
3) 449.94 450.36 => 10.7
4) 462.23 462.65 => 10.8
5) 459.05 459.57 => 10.5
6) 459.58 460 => 9.98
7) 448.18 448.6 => 9.85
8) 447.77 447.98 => 8.73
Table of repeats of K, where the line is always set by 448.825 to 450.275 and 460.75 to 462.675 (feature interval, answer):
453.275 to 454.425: 0.01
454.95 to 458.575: 0.01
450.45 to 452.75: -0.07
